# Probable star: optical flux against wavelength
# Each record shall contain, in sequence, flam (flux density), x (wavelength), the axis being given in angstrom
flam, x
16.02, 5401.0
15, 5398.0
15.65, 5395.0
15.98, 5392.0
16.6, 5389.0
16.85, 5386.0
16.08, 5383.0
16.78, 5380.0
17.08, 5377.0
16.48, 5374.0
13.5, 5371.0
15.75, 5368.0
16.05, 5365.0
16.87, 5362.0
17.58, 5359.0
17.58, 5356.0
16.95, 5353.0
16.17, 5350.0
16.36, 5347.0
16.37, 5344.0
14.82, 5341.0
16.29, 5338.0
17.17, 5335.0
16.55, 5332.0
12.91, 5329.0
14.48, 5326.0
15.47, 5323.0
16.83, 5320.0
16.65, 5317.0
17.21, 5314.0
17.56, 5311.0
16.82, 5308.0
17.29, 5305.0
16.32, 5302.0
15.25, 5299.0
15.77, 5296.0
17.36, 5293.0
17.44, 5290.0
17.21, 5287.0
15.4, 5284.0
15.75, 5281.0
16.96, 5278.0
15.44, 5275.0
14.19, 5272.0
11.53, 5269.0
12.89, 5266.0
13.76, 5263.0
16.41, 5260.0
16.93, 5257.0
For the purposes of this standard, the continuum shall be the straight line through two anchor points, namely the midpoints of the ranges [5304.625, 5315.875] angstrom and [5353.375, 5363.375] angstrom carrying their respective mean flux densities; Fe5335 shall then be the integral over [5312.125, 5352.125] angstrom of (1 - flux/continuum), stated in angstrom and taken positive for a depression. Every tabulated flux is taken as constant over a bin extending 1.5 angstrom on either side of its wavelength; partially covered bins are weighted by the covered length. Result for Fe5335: 2.94 angstrom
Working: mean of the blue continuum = 17.2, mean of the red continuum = 17.3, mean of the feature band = 16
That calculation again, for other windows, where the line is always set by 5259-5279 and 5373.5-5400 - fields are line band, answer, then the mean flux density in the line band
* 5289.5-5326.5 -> -3.8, 16.5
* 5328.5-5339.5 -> -0.4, 16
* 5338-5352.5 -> -0.4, 16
